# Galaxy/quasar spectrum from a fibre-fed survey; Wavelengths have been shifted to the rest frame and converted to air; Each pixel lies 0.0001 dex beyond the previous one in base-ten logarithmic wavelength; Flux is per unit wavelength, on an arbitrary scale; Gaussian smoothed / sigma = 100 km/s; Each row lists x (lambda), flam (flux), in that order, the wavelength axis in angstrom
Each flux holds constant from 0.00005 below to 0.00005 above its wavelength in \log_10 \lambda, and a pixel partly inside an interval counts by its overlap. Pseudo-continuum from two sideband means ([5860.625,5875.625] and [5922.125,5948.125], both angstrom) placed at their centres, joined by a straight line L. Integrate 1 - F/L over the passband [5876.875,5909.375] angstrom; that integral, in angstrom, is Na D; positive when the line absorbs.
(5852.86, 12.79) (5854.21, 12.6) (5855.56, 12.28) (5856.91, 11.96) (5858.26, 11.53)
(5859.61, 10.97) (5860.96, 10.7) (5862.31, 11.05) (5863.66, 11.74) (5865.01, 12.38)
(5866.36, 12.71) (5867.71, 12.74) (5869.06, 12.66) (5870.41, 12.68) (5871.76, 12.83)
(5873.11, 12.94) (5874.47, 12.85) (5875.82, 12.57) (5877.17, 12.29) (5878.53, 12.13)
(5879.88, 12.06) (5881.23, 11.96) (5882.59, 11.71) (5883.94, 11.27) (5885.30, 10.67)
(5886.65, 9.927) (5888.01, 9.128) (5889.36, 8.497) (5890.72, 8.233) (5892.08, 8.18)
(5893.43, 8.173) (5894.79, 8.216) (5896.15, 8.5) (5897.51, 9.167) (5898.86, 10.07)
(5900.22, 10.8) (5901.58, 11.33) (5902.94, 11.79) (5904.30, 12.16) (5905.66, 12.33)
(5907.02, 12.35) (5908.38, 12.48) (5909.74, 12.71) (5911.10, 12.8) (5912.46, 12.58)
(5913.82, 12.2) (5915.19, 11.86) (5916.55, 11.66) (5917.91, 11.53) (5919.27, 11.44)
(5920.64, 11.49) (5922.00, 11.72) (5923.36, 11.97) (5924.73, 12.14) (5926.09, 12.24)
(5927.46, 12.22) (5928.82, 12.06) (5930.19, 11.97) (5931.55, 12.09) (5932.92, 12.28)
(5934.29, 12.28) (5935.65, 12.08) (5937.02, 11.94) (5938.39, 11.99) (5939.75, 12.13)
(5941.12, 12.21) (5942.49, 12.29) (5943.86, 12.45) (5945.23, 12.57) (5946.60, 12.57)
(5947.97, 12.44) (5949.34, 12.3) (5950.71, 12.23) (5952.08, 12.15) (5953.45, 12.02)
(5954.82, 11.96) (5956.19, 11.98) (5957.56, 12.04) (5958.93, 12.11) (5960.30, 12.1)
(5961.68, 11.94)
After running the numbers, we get 4.6 angstrom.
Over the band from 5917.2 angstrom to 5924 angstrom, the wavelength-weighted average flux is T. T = 11.6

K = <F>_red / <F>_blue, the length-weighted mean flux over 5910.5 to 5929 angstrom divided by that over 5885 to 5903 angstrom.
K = 1.28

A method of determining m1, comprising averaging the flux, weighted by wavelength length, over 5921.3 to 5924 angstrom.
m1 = 11.9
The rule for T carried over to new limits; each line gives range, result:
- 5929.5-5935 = 12.2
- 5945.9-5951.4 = 12.4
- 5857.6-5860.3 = 11.2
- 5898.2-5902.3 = 10.7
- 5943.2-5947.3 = 12.5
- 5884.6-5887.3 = 10.3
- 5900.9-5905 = 11.8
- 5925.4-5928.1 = 12.2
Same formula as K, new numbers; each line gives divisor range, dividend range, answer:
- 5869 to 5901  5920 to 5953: 1.14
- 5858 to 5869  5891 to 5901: 0.76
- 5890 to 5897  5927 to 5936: 1.47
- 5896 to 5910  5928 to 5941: 1.07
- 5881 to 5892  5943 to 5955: 1.23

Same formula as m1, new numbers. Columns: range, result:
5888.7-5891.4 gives 8.35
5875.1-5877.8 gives 12.5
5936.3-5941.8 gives 12.1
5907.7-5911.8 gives 12.7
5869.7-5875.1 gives 12.8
